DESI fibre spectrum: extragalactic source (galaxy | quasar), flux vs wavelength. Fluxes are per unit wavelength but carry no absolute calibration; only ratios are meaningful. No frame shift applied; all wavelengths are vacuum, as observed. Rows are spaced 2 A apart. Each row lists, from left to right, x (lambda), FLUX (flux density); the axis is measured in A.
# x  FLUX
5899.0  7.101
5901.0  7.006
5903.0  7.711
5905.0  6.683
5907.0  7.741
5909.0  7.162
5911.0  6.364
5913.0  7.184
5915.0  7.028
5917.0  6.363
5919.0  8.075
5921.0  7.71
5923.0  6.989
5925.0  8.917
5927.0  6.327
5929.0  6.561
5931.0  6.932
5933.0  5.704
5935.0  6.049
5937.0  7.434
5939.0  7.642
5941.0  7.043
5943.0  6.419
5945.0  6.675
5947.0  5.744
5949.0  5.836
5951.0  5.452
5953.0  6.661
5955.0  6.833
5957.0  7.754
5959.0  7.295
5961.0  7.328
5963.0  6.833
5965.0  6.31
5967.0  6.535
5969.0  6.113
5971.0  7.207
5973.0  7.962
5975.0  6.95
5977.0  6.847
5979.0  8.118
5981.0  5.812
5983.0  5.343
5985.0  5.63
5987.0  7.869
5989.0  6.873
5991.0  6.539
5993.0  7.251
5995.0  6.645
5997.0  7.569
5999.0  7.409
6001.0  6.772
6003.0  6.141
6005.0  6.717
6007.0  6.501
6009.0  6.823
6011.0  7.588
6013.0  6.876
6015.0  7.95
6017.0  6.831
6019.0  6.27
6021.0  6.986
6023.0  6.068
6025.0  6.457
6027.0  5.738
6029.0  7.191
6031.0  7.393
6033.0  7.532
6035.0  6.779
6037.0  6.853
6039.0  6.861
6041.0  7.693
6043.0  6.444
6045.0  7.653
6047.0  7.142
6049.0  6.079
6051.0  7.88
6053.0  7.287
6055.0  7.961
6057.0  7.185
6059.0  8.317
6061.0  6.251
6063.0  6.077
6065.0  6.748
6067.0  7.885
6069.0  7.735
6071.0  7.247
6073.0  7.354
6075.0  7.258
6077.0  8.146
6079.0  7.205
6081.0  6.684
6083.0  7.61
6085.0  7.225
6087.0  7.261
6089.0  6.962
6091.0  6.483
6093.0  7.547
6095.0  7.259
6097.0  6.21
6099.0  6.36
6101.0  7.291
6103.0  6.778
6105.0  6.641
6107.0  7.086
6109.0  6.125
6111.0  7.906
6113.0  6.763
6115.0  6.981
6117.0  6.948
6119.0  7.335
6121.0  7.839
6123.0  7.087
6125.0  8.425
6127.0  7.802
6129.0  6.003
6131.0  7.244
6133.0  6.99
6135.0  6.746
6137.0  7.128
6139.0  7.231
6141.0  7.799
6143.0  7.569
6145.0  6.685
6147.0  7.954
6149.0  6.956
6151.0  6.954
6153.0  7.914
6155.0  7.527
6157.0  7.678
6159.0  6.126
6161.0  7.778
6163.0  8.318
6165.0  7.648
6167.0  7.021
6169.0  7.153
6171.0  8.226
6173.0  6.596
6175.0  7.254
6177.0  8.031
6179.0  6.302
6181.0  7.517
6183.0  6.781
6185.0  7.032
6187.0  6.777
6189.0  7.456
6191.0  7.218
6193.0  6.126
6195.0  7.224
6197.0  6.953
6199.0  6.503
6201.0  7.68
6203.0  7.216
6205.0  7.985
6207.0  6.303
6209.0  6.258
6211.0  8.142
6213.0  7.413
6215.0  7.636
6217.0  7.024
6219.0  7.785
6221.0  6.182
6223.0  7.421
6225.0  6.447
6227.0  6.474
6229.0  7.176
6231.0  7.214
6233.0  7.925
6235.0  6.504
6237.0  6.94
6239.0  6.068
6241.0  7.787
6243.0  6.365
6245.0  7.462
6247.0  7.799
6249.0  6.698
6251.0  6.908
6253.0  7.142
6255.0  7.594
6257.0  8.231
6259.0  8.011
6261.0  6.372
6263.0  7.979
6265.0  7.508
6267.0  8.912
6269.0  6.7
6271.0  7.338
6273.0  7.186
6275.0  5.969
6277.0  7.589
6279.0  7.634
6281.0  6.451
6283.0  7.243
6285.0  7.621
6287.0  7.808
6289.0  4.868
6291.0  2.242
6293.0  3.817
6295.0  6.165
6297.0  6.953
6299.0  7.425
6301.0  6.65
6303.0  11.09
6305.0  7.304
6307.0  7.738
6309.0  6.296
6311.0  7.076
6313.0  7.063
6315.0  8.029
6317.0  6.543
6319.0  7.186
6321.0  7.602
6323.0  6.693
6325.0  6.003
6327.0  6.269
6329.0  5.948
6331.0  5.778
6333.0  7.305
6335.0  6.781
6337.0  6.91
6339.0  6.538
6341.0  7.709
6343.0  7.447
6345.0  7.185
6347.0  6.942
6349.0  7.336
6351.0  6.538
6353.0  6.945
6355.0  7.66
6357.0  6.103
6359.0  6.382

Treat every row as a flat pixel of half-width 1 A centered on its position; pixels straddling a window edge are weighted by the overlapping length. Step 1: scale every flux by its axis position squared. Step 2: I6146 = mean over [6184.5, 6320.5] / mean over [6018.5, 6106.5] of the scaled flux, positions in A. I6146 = 1.06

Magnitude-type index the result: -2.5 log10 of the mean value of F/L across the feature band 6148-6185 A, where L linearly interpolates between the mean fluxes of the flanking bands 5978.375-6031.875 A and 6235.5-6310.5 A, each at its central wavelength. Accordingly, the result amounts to -0.06 mag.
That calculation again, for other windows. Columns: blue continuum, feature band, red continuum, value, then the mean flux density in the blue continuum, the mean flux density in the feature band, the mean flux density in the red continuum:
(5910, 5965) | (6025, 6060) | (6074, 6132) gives -0.02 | 6.85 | 7.16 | 7.12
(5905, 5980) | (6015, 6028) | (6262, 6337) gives 0.06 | 6.92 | 6.51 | 6.89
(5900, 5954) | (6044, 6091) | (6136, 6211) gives -0.03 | 6.87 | 7.25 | 7.23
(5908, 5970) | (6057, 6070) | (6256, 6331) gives -0.05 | 6.82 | 7.17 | 6.94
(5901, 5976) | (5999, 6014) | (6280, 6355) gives 0.01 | 6.91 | 6.82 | 6.81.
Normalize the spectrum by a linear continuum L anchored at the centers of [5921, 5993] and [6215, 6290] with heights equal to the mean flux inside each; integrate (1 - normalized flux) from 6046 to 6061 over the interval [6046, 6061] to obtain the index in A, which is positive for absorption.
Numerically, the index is -0.94 A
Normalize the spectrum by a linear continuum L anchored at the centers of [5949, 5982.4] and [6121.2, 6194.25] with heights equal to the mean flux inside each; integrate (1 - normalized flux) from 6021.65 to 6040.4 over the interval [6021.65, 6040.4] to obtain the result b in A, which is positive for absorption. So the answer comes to 0.5 A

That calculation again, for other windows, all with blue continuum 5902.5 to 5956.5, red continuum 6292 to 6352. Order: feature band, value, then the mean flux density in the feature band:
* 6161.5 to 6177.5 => -1.4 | 7.52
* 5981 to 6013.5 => 0.6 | 6.75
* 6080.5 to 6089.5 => -0.4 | 7.18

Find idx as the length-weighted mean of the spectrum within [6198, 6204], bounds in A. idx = 7.13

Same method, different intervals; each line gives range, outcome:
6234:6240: 6.5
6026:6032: 6.77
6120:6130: 7.43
